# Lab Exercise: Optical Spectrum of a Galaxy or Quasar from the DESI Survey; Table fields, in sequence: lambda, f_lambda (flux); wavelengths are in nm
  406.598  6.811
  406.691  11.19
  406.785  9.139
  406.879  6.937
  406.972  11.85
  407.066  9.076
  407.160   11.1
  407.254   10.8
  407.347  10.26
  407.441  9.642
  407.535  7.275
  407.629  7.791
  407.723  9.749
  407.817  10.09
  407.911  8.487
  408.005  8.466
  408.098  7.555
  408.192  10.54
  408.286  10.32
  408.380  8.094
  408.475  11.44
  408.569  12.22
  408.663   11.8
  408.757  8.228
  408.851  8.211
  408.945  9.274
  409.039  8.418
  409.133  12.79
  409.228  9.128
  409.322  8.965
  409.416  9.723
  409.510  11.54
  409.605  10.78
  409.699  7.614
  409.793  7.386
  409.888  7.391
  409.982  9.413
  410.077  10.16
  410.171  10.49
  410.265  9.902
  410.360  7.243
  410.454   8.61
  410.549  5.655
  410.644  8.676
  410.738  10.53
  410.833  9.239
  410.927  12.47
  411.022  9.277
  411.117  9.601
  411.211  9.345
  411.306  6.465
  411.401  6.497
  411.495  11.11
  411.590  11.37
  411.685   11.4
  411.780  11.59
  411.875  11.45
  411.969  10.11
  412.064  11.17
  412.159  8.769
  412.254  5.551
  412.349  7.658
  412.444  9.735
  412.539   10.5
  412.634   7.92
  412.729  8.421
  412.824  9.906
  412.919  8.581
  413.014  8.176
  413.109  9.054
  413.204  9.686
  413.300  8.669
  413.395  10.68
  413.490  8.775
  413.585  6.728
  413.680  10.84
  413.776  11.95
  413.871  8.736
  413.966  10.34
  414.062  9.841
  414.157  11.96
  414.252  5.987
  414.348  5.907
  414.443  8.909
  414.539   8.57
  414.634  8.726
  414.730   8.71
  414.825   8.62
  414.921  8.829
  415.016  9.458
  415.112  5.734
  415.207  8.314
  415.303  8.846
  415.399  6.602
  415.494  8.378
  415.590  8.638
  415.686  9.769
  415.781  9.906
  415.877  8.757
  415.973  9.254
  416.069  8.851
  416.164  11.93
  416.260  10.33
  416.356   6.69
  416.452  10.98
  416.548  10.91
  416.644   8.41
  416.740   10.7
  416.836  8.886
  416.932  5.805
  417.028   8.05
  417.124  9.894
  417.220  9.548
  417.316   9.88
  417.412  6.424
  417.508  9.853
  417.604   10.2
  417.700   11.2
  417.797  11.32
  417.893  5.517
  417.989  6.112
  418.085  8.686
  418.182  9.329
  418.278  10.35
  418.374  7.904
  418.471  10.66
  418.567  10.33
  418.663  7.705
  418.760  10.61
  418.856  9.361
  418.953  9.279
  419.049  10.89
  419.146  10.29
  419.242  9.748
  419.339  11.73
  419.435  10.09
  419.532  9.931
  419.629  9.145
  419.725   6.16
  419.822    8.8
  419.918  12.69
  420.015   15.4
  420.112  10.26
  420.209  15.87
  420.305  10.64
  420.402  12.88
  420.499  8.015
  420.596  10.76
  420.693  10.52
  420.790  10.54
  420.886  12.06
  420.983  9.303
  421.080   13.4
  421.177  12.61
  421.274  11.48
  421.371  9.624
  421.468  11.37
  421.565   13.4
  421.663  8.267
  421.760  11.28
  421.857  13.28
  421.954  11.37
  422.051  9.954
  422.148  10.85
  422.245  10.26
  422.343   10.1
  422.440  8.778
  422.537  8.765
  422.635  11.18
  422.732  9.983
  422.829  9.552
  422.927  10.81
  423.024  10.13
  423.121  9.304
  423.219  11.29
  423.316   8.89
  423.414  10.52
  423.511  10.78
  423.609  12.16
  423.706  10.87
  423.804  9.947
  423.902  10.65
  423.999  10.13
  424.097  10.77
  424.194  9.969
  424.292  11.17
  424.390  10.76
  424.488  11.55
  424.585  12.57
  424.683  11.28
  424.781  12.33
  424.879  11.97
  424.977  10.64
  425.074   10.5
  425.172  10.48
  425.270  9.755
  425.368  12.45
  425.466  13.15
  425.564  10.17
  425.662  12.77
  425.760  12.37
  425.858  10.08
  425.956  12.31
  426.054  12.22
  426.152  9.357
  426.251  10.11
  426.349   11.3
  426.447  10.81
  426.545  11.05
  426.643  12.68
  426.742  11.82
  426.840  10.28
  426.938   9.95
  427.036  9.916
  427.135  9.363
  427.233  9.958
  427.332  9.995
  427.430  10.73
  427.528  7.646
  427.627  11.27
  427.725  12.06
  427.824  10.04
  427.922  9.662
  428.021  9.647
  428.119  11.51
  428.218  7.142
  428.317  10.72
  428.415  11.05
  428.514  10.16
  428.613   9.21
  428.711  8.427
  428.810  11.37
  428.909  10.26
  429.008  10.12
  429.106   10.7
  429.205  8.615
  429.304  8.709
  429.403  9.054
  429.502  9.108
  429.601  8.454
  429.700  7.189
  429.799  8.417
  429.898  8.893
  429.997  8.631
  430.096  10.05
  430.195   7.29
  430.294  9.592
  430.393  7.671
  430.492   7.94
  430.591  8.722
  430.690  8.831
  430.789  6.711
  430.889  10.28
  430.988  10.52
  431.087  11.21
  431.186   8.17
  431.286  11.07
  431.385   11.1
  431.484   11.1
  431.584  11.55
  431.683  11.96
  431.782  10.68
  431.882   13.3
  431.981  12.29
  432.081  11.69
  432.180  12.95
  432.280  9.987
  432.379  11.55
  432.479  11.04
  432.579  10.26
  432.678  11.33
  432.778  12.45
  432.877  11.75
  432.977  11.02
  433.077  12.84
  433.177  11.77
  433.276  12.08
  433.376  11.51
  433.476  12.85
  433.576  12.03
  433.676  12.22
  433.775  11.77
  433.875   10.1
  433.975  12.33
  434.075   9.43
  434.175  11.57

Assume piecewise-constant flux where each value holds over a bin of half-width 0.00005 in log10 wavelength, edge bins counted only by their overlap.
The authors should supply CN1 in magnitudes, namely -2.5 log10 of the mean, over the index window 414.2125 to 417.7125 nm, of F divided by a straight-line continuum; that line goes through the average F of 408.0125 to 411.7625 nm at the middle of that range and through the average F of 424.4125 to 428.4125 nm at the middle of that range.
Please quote 0.14 mag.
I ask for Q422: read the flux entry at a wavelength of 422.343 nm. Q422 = 10.1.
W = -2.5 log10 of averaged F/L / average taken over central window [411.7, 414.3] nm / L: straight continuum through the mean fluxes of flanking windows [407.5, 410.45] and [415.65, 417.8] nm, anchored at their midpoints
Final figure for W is 0.00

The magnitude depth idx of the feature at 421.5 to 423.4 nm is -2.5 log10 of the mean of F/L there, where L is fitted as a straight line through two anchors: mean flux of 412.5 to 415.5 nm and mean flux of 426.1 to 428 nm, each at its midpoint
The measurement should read -0.06 mag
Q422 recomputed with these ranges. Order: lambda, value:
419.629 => 9.145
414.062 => 9.841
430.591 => 8.722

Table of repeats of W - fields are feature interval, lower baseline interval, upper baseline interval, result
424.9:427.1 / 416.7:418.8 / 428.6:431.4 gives -0.21 mag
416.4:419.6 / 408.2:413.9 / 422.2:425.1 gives 0.07 mag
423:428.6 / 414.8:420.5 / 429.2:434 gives -0.07 mag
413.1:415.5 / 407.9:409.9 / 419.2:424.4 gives 0.14 mag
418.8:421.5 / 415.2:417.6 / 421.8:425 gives -0.09 mag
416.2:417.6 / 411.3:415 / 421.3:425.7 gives 0.08 mag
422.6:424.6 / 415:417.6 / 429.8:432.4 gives -0.12 mag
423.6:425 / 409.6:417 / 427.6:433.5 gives -0.13 mag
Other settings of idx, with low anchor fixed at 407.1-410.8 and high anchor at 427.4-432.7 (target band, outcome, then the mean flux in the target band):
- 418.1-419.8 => 0.007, 9.58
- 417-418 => 0.067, 9.03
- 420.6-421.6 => -0.173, 11.4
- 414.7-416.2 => 0.093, 8.77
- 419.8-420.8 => -0.195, 11.6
